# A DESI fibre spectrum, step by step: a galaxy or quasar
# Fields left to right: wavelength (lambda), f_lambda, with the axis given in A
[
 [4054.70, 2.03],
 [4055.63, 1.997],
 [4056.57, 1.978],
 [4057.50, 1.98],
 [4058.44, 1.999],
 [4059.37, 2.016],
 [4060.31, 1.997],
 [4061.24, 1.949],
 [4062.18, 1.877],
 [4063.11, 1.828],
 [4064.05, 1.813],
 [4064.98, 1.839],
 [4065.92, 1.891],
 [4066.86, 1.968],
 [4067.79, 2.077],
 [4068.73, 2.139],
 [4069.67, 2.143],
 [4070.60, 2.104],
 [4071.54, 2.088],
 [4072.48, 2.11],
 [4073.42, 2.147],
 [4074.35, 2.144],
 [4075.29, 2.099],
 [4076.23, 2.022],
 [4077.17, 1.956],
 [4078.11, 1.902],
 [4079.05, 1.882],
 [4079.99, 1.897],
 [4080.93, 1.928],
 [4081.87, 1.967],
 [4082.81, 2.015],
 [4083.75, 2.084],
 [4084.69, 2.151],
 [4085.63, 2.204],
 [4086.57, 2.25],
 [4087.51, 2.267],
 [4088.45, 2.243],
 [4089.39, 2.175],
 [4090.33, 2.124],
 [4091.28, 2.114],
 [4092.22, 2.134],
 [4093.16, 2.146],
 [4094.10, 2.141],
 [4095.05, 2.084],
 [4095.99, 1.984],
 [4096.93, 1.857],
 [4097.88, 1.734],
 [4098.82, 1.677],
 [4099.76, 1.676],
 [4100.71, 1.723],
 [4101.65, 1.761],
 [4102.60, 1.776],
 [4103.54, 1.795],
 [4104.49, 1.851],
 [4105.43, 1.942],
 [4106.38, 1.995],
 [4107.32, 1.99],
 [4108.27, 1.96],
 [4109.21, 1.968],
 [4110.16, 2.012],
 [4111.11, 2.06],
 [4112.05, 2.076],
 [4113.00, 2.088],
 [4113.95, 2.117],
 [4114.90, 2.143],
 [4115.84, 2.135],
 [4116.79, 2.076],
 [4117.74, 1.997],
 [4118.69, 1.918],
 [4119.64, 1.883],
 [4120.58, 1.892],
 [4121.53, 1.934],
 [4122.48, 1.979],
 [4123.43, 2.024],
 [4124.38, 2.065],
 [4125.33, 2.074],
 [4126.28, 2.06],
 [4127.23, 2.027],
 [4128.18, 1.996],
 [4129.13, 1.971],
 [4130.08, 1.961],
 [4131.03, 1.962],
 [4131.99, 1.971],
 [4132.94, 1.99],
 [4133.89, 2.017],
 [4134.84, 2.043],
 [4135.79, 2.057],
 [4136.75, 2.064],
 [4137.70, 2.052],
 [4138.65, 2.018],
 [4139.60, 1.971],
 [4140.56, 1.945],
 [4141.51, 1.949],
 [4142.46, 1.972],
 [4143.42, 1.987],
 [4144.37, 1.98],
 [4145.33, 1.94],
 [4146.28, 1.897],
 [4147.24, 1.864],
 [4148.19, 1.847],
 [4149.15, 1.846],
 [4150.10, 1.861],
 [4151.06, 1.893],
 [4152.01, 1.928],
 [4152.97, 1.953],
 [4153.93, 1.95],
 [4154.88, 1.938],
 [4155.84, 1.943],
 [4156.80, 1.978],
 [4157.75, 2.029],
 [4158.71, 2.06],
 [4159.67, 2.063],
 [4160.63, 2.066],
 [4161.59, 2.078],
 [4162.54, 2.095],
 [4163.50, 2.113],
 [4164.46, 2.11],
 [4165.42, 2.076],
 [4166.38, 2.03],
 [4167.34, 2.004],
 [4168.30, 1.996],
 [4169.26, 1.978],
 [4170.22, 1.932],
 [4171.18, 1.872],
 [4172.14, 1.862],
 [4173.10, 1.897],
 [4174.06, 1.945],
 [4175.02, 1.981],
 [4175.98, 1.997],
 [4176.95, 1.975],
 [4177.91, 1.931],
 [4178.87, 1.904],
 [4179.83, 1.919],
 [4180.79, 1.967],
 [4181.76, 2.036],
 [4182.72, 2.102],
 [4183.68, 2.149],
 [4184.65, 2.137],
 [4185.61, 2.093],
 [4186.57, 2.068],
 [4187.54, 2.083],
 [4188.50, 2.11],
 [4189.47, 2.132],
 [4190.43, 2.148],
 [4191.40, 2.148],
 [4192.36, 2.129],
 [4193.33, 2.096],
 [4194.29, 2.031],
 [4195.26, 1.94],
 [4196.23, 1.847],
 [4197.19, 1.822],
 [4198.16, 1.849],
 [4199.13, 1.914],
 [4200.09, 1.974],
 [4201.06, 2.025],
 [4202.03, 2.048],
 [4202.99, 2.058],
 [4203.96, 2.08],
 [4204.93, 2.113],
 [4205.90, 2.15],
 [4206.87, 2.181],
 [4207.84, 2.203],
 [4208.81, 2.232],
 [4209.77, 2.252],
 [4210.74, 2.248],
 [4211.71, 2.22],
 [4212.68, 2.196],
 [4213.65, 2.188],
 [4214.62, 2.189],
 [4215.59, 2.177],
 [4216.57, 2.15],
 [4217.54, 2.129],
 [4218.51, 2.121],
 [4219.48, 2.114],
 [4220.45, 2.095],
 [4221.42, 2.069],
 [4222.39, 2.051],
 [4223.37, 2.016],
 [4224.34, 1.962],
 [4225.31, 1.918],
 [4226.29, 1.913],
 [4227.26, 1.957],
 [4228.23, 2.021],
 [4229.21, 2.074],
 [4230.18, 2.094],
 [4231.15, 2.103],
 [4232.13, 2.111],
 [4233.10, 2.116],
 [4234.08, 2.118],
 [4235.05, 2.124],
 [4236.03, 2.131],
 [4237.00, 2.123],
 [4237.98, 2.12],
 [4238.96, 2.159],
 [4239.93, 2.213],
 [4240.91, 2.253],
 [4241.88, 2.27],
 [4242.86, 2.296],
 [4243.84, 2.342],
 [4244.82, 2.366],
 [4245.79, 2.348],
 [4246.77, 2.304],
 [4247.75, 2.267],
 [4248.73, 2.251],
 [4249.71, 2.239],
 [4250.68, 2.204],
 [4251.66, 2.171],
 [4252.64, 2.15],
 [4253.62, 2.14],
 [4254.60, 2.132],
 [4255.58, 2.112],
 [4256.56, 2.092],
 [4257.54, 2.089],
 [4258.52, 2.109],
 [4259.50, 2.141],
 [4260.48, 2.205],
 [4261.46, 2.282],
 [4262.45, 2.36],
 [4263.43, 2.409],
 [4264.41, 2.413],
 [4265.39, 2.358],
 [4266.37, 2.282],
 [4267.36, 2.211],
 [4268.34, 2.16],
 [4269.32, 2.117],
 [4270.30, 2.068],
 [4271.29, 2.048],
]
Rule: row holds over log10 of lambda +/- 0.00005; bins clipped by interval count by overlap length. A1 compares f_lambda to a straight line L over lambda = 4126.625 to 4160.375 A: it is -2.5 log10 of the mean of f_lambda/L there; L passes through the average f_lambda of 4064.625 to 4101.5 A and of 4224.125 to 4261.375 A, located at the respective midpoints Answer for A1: 0.056 mag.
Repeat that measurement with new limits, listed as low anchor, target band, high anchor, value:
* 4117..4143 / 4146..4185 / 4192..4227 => 0.027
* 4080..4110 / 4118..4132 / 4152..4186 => 0.008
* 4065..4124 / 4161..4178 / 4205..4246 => 0.049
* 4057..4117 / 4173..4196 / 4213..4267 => 0.036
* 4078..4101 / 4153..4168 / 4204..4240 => 0.020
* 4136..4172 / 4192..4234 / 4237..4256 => 0.032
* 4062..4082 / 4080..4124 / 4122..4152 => -0.008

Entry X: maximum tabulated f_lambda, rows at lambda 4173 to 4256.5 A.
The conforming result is 2.366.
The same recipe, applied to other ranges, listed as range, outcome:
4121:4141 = 2.074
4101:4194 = 2.149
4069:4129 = 2.267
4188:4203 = 2.148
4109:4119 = 2.143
